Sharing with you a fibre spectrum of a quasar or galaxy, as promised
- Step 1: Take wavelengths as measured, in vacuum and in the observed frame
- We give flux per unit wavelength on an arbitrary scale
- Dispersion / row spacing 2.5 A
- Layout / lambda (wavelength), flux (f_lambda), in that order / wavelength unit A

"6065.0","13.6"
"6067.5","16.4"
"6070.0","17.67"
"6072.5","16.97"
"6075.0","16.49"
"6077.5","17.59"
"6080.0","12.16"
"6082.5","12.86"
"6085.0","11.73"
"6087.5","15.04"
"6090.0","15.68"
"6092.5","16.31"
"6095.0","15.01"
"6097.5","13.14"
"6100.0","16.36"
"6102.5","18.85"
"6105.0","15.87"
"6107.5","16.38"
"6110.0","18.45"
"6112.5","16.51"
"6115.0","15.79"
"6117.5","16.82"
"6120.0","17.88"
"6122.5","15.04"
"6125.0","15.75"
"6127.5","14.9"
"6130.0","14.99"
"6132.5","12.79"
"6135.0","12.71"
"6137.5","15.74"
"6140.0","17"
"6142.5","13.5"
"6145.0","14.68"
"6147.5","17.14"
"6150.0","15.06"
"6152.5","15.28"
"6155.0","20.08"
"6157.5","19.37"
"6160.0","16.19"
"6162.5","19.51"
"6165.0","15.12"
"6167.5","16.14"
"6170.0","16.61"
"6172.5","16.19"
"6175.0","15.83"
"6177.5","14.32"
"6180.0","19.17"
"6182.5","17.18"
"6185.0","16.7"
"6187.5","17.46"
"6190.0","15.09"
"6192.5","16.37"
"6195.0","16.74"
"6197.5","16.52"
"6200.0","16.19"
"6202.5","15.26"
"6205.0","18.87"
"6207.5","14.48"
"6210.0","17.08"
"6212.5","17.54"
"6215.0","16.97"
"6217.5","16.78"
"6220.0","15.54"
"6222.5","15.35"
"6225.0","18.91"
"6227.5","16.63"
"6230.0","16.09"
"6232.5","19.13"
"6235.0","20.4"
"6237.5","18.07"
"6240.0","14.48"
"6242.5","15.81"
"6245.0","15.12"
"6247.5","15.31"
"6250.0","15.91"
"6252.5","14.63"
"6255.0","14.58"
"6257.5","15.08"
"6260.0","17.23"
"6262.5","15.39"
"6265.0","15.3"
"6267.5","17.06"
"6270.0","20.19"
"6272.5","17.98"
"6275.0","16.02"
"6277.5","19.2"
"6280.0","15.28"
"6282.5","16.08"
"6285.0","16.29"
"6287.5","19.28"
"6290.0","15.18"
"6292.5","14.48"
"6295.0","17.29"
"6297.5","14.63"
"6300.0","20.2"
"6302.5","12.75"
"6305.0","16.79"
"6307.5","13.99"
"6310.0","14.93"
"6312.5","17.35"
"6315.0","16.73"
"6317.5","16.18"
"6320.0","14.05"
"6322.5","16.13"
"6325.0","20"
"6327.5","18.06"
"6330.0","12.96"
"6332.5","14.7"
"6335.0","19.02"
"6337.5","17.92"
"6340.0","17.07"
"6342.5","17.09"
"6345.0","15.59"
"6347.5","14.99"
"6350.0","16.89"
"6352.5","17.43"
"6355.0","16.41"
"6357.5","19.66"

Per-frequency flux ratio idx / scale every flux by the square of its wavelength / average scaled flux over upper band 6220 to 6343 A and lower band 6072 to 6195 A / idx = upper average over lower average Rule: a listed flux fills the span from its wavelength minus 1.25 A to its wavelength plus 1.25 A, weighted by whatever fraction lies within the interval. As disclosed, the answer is 1.1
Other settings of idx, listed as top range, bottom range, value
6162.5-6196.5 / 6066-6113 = 1.08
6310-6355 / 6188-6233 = 1.04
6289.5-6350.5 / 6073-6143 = 1.12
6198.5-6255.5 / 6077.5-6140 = 1.12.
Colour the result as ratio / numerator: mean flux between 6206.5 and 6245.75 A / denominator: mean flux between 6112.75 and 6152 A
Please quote 1.1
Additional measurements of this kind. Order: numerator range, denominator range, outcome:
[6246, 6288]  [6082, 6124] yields 1.04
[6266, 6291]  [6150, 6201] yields 1.03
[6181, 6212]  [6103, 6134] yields 1.04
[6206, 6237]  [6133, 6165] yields 1.05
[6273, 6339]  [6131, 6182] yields 1.02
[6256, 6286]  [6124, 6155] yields 1.10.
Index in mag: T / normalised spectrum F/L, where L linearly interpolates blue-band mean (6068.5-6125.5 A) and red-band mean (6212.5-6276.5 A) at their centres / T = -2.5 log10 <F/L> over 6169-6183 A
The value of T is -0.02 mag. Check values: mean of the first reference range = 15.8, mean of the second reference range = 16.6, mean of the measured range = 16.5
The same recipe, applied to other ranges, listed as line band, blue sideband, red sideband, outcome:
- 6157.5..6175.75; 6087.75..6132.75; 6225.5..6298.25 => -0.04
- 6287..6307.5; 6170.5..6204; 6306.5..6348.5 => 0.02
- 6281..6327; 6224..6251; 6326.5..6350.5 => 0.02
